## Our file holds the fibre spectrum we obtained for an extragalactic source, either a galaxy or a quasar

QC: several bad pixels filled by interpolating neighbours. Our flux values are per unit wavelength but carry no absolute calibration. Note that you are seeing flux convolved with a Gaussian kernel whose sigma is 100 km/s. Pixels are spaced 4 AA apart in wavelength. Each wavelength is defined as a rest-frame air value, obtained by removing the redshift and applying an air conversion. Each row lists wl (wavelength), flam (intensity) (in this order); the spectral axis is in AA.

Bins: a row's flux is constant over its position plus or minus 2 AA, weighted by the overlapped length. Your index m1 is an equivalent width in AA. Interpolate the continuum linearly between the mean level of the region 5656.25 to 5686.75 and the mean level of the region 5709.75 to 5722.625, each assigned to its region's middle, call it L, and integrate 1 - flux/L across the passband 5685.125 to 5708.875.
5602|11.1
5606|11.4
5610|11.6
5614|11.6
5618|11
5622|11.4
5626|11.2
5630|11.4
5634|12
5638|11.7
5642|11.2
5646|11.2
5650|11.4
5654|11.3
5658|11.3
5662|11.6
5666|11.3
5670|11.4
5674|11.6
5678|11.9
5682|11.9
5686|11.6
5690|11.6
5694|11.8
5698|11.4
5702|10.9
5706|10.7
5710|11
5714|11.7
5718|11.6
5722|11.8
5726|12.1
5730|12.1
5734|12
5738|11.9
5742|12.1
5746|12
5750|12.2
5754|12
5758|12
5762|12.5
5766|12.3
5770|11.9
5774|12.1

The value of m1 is 0.5 AA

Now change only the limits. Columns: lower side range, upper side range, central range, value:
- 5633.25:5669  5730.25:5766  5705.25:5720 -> 0.7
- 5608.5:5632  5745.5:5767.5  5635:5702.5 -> 0.9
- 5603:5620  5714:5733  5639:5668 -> 0.6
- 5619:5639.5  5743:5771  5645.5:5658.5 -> 0.3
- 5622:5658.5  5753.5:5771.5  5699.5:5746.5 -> 1.1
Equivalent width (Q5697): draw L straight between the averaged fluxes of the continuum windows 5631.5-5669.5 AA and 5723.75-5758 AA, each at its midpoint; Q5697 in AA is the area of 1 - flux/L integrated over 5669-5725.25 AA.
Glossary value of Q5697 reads 1.17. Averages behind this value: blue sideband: 11.4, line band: 11.5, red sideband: 12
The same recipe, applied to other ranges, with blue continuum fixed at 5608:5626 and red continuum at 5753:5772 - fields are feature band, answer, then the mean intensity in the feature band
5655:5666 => 0.19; 11.4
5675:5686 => -0.10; 11.8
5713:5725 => 0.19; 11.7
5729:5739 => 0.00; 12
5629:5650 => 0.00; 11.5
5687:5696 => 0.06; 11.7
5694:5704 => 0.45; 11.3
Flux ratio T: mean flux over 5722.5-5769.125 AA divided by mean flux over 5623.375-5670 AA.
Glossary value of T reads 1.06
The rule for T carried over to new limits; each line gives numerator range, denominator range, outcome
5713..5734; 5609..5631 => 1.05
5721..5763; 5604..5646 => 1.05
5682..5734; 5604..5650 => 1.01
